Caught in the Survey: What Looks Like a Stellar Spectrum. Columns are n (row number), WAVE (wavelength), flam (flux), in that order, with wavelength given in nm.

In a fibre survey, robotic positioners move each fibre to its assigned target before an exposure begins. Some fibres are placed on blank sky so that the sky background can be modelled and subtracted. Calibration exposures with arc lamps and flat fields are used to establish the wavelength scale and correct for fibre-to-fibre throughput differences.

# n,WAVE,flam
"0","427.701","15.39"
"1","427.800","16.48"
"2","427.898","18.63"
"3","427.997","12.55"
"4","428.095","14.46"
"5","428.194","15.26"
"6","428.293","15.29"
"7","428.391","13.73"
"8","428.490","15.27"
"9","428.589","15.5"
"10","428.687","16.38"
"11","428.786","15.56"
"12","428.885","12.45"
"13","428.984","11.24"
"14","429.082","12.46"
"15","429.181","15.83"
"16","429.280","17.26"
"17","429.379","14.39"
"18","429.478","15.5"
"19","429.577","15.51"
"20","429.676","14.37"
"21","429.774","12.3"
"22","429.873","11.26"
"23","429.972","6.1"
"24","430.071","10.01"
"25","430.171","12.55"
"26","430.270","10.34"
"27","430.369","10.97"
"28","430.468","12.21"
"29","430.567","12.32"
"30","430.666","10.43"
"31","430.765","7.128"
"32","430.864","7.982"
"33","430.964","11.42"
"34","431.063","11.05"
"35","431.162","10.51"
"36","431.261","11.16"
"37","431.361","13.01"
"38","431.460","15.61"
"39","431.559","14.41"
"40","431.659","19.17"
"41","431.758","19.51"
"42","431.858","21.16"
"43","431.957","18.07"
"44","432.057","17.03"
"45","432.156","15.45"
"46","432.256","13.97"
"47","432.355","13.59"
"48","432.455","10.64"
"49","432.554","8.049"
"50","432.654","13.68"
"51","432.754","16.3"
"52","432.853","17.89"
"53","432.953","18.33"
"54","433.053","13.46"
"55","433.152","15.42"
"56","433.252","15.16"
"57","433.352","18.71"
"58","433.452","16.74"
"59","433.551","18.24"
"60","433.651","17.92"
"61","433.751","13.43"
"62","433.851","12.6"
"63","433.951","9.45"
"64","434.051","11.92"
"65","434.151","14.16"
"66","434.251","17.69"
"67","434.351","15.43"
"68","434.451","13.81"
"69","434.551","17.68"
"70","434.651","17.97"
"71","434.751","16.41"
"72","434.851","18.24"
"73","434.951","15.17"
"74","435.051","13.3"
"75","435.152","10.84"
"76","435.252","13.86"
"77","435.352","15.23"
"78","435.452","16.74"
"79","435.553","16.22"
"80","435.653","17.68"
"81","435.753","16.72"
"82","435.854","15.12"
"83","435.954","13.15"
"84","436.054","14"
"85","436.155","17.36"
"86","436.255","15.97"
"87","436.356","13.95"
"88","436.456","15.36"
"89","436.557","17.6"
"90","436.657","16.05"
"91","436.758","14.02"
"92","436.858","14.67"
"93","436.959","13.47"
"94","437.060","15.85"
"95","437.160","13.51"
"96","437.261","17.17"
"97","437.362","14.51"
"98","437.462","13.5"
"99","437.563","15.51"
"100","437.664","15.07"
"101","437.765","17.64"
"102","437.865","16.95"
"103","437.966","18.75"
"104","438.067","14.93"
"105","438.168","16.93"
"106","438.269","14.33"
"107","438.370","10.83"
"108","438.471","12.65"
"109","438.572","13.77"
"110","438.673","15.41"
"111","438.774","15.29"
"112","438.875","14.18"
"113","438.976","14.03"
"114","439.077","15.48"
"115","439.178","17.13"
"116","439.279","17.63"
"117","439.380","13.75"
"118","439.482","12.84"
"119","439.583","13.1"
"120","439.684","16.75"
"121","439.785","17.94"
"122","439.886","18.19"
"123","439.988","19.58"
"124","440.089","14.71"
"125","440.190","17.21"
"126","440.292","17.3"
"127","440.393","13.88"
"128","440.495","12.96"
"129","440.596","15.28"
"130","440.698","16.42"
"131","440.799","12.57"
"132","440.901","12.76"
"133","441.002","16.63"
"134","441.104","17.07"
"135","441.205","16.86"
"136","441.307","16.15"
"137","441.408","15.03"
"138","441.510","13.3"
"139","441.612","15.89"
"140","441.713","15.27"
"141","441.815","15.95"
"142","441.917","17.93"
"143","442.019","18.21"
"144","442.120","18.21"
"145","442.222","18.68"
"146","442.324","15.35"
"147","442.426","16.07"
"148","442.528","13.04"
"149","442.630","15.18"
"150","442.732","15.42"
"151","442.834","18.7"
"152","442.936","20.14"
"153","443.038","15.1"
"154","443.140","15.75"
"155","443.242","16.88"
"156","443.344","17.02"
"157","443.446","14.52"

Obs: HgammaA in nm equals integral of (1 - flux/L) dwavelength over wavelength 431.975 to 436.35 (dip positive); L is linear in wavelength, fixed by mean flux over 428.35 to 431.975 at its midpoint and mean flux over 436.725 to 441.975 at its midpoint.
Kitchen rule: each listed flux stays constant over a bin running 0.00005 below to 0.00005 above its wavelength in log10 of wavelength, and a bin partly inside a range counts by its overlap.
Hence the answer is -0.29 nm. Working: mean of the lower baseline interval 13.3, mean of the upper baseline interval 15.4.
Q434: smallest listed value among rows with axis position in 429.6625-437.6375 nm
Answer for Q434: 6.1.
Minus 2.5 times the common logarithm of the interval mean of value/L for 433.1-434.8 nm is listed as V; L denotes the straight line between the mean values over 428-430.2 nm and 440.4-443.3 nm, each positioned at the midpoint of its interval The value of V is -0.06 mag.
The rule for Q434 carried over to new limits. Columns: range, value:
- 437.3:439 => 10.83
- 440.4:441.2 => 12.57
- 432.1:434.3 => 8.049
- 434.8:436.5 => 10.84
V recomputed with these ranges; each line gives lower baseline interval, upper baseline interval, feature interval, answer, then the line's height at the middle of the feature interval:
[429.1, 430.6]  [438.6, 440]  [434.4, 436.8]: -0.07 mag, 14.5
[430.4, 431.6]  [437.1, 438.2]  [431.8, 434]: -0.20 mag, 12.7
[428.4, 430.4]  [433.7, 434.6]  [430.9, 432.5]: -0.08 mag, 13.6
